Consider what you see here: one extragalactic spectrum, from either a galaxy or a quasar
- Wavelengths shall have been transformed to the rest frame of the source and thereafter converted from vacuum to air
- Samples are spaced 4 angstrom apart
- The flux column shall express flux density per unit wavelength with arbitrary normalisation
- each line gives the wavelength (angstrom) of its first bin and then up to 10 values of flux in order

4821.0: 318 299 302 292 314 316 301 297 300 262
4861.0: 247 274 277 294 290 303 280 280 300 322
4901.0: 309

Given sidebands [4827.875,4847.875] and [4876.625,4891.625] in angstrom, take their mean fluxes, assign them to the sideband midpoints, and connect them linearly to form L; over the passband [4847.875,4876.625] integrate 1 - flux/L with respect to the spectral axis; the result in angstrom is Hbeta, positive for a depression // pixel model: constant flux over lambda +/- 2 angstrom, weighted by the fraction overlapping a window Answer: 1.7 angstrom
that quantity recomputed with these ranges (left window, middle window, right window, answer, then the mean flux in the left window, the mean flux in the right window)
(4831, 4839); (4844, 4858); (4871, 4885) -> 0.39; 303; 293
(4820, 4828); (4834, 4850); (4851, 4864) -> -1.11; 306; 270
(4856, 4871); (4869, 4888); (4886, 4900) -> -0.47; 265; 300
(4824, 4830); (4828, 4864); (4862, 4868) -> -0.77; 300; 270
